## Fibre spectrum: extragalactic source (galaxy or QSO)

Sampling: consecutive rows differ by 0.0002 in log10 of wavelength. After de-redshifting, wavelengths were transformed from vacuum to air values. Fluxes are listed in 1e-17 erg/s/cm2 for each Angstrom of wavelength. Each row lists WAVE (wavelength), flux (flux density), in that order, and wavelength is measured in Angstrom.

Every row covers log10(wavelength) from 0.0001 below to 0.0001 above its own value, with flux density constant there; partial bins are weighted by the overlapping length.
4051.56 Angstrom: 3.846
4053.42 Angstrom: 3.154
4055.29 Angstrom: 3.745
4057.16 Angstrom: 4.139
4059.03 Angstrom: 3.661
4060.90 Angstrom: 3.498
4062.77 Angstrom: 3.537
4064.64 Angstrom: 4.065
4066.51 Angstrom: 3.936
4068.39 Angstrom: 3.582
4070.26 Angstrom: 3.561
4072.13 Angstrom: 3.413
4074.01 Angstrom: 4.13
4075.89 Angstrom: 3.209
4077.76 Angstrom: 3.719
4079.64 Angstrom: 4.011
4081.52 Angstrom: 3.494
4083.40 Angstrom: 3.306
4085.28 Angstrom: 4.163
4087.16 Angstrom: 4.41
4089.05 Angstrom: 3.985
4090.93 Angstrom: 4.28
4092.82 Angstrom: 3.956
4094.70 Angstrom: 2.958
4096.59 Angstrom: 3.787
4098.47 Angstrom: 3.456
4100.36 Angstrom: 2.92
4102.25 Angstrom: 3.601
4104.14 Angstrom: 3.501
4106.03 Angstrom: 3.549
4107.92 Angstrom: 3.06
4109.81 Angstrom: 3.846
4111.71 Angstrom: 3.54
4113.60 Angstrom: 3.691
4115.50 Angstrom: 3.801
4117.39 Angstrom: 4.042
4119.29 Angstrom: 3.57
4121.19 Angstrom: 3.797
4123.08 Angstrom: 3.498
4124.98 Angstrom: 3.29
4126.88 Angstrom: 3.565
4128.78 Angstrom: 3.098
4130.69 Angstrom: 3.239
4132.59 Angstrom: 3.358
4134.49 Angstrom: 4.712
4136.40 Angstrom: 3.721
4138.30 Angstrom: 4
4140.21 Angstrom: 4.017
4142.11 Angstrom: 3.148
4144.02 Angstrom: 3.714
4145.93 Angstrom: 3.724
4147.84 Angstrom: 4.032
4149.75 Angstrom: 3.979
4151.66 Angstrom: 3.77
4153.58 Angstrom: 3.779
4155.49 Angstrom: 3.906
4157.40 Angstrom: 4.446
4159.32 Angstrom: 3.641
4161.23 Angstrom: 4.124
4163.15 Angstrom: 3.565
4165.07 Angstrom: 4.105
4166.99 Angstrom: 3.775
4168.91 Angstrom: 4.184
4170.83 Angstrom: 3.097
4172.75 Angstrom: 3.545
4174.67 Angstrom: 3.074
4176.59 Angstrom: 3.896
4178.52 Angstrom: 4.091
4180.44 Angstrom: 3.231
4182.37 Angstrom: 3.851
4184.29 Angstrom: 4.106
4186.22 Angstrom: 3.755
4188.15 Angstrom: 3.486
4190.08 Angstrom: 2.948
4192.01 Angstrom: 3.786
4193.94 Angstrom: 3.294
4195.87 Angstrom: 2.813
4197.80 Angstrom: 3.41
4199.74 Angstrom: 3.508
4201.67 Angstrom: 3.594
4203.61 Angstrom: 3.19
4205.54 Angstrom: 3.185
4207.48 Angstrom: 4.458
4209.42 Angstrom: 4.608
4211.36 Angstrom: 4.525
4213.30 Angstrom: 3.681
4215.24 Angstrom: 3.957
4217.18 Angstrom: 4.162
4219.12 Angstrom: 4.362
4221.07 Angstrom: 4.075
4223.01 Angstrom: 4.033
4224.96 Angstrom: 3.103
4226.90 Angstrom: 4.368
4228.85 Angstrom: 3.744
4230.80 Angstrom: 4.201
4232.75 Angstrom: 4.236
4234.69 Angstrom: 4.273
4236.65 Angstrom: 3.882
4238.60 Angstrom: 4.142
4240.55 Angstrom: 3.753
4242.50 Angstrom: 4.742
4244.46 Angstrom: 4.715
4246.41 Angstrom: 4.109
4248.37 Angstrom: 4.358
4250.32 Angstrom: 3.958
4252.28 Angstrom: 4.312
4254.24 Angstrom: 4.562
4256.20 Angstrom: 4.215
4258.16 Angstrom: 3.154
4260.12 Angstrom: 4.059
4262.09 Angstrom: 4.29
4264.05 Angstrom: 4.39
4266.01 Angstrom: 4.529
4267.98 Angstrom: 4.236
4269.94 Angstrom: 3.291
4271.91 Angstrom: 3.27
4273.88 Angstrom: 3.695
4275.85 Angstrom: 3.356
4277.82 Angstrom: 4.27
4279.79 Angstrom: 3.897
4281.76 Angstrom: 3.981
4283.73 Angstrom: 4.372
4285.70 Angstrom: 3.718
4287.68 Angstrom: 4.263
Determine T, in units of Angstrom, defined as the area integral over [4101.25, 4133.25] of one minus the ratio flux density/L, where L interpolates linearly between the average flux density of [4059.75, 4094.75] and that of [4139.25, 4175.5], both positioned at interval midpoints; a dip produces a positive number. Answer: 2.0 Angstrom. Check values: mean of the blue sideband 3.77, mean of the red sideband 3.77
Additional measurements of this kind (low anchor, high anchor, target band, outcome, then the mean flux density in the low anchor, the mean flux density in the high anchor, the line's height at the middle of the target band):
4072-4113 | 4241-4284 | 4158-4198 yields 2.51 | 3.65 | 4.07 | 3.86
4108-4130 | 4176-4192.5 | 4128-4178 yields -1.78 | 3.59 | 3.67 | 3.63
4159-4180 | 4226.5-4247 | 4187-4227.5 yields 2.62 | 3.73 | 4.19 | 3.99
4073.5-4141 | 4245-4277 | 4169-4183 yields 0.89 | 3.67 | 4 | 3.82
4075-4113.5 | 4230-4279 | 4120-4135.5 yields 0.67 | 3.64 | 4.08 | 3.73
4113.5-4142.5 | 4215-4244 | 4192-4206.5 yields 2.35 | 3.67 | 4.08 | 3.96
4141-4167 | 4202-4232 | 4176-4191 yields 0.90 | 3.84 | 3.97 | 3.9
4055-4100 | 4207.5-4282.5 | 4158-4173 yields 0.51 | 3.74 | 4.07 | 3.91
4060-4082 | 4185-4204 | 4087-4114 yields 0.02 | 3.68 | 3.39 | 3.61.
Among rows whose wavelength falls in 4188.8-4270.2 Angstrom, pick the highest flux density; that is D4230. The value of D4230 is 4.742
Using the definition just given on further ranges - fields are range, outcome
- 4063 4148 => 4.712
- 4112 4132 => 4.042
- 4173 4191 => 4.106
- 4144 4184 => 4.446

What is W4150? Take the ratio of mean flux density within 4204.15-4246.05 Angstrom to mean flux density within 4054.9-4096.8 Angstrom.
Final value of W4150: 1.09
